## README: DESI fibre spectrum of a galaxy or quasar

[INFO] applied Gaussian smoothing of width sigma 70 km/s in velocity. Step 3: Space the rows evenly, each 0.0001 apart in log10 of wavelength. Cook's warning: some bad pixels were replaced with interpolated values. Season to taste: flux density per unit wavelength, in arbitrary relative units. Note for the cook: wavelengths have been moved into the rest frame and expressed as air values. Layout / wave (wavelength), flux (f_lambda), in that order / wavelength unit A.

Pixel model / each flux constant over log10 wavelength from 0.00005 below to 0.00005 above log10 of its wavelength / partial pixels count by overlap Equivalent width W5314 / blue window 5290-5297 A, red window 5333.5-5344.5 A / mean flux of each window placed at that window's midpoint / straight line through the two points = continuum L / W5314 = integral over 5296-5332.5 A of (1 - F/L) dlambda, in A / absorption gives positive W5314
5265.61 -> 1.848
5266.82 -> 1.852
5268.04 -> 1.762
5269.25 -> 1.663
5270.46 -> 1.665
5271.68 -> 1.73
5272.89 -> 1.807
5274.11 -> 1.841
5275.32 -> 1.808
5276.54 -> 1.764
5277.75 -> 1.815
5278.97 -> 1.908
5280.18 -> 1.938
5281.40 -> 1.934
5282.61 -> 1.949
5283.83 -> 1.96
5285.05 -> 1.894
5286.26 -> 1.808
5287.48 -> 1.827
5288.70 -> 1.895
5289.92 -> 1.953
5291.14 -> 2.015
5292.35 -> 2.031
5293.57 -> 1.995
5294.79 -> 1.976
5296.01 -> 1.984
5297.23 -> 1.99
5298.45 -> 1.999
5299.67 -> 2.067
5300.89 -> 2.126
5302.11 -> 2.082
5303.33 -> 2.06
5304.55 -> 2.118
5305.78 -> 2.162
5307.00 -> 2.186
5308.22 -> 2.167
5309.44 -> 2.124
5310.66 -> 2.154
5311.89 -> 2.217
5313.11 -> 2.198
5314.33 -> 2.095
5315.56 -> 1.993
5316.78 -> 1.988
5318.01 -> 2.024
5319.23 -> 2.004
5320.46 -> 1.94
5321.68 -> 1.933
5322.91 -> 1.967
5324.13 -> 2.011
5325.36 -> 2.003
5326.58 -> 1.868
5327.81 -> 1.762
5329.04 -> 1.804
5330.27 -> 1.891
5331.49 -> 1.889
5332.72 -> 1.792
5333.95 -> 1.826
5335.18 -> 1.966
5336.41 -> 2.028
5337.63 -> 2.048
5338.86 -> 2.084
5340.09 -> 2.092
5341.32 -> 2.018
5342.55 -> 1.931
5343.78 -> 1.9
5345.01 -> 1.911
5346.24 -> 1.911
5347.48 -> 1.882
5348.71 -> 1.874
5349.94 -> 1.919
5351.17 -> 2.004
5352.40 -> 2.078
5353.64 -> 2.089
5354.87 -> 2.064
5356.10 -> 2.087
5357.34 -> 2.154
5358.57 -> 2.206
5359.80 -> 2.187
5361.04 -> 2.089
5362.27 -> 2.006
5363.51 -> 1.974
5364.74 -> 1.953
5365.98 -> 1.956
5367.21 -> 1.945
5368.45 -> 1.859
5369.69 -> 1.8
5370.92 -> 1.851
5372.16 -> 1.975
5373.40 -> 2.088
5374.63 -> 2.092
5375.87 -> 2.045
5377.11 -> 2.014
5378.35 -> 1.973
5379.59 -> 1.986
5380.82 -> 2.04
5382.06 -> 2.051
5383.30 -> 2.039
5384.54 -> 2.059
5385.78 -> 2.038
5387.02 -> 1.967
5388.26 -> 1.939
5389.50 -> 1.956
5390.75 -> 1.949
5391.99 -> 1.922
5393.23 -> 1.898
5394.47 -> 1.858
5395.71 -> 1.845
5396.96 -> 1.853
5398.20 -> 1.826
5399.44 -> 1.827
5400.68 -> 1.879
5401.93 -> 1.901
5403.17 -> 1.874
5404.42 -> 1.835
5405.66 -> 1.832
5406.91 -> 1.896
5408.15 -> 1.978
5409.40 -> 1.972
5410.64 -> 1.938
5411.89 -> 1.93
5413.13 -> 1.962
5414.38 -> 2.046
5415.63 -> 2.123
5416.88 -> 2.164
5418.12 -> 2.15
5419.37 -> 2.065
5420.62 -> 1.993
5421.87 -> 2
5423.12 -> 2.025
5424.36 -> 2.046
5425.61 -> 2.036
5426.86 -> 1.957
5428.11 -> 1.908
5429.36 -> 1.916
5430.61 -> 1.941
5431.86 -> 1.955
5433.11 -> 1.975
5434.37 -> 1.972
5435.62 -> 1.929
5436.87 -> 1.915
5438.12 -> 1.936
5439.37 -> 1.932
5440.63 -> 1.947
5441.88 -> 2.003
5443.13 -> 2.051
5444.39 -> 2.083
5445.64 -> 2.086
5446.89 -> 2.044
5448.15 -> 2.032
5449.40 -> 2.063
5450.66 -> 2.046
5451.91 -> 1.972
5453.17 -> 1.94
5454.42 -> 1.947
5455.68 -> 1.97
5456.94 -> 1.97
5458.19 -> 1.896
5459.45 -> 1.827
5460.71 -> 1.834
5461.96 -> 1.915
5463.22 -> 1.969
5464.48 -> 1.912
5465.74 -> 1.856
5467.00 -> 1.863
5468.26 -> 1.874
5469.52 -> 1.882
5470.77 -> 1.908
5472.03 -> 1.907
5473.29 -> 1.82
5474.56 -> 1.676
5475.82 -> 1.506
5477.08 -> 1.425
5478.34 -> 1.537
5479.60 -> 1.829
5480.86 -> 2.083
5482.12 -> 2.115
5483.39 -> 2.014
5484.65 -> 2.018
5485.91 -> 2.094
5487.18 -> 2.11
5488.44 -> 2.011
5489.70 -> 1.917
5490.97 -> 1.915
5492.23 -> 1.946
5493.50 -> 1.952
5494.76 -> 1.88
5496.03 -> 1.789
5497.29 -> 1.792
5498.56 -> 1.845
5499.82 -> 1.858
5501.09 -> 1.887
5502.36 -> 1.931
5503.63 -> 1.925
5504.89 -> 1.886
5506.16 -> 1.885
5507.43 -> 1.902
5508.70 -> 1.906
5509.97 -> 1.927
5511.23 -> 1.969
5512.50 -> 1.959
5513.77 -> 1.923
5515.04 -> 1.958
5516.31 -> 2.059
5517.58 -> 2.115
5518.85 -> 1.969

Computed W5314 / -0.6 A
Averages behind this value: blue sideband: 2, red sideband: 1.99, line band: 2.02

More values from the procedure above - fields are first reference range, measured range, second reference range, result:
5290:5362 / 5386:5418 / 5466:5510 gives 0.3 A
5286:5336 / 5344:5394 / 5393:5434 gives -0.6 A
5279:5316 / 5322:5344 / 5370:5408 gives 0.6 A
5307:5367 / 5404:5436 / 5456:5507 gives -0.8 A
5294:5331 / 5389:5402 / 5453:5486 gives 0.4 A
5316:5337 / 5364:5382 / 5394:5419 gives -0.4 A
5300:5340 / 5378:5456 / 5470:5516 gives -1.0 A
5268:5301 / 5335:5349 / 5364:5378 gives -0.2 A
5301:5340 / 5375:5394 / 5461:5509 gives -0.3 A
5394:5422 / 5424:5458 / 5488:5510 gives -1.0 A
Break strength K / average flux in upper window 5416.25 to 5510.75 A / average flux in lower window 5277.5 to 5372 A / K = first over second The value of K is 0.97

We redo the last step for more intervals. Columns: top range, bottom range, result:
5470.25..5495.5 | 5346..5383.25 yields 0.94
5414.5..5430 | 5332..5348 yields 1.04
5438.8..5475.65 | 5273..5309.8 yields 0.98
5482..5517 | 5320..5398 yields 0.98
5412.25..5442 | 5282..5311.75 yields 0.99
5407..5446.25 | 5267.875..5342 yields 1.02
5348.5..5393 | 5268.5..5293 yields 1.08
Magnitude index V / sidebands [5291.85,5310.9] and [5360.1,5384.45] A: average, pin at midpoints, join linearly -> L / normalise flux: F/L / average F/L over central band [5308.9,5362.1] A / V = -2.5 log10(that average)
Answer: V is 0.02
